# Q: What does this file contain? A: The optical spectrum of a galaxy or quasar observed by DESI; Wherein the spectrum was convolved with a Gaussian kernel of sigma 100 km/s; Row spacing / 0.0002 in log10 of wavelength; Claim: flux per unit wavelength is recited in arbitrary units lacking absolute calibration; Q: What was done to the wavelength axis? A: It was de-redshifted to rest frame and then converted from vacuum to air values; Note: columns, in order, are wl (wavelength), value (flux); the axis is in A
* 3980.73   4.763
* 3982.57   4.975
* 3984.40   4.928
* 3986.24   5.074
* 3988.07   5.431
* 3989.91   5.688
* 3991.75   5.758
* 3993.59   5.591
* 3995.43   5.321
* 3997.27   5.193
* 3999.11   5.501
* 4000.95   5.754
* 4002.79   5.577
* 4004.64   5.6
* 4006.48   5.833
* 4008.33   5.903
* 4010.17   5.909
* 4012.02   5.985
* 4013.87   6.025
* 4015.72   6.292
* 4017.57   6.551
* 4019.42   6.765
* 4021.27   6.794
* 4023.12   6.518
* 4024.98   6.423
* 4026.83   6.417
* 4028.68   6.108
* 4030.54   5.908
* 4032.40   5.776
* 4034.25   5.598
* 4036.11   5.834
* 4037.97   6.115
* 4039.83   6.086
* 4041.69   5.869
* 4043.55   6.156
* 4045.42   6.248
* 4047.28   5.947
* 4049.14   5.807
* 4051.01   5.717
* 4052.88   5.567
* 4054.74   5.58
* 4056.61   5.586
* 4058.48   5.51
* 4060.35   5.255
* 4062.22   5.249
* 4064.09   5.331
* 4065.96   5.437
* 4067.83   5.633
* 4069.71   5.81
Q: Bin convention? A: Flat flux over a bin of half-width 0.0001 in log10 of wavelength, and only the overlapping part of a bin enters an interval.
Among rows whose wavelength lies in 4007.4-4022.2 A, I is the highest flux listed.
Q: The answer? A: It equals 6.794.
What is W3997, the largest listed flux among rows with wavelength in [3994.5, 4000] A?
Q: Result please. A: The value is 5.501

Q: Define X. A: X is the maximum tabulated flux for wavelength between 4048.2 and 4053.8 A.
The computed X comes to 5.807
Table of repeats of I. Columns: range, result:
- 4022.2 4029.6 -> 6.518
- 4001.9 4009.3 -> 5.903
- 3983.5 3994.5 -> 5.758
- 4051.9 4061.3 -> 5.586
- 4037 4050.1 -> 6.248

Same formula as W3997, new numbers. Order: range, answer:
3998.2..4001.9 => 5.754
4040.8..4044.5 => 6.156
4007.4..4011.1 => 5.909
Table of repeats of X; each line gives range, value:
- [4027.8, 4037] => 6.108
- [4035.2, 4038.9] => 6.115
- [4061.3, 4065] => 5.331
